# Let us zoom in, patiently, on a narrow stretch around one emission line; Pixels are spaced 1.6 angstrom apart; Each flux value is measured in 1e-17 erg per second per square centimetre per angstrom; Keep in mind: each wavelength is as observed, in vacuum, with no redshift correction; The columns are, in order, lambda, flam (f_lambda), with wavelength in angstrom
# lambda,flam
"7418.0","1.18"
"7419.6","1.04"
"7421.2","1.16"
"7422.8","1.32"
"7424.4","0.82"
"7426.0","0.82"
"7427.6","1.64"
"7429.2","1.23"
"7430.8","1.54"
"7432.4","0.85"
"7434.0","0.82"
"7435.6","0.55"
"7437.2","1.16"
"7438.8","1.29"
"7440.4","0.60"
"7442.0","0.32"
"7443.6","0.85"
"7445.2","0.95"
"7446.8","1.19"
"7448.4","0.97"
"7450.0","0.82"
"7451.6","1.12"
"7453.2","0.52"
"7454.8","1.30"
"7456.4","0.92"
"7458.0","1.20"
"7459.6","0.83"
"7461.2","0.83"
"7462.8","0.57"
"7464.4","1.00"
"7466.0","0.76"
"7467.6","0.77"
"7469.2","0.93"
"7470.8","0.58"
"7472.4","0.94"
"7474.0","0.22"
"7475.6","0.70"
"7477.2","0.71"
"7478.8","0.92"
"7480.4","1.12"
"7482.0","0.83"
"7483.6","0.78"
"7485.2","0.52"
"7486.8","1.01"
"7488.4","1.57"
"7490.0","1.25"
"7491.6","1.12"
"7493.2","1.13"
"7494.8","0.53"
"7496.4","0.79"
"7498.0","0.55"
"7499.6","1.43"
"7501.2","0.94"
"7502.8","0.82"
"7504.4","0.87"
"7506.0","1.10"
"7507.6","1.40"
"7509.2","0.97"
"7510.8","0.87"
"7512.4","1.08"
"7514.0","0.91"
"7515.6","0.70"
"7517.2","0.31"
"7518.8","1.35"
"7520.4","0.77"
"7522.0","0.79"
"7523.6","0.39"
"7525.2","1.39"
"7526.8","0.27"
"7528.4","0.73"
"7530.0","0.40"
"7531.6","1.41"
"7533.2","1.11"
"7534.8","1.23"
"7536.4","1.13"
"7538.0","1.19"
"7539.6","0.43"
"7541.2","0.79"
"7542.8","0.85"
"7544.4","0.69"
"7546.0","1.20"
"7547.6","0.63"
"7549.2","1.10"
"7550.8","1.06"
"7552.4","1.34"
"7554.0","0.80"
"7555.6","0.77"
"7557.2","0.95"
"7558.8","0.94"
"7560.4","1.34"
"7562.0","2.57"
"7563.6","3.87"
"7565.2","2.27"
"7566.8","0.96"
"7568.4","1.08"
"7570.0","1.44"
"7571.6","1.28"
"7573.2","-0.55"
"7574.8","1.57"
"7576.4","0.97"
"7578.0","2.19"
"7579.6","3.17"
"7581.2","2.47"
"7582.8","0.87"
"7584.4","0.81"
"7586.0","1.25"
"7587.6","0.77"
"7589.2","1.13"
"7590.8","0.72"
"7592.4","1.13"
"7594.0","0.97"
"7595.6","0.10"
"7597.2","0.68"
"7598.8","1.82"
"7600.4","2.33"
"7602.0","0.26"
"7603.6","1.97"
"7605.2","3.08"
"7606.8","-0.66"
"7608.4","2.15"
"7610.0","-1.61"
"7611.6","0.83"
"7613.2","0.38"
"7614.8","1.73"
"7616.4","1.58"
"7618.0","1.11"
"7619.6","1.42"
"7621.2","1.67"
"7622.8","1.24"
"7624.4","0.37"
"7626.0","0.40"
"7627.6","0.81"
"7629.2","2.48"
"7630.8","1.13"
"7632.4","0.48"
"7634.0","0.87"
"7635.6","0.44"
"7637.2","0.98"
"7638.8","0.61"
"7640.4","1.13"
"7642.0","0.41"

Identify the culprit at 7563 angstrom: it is [S II] 6716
